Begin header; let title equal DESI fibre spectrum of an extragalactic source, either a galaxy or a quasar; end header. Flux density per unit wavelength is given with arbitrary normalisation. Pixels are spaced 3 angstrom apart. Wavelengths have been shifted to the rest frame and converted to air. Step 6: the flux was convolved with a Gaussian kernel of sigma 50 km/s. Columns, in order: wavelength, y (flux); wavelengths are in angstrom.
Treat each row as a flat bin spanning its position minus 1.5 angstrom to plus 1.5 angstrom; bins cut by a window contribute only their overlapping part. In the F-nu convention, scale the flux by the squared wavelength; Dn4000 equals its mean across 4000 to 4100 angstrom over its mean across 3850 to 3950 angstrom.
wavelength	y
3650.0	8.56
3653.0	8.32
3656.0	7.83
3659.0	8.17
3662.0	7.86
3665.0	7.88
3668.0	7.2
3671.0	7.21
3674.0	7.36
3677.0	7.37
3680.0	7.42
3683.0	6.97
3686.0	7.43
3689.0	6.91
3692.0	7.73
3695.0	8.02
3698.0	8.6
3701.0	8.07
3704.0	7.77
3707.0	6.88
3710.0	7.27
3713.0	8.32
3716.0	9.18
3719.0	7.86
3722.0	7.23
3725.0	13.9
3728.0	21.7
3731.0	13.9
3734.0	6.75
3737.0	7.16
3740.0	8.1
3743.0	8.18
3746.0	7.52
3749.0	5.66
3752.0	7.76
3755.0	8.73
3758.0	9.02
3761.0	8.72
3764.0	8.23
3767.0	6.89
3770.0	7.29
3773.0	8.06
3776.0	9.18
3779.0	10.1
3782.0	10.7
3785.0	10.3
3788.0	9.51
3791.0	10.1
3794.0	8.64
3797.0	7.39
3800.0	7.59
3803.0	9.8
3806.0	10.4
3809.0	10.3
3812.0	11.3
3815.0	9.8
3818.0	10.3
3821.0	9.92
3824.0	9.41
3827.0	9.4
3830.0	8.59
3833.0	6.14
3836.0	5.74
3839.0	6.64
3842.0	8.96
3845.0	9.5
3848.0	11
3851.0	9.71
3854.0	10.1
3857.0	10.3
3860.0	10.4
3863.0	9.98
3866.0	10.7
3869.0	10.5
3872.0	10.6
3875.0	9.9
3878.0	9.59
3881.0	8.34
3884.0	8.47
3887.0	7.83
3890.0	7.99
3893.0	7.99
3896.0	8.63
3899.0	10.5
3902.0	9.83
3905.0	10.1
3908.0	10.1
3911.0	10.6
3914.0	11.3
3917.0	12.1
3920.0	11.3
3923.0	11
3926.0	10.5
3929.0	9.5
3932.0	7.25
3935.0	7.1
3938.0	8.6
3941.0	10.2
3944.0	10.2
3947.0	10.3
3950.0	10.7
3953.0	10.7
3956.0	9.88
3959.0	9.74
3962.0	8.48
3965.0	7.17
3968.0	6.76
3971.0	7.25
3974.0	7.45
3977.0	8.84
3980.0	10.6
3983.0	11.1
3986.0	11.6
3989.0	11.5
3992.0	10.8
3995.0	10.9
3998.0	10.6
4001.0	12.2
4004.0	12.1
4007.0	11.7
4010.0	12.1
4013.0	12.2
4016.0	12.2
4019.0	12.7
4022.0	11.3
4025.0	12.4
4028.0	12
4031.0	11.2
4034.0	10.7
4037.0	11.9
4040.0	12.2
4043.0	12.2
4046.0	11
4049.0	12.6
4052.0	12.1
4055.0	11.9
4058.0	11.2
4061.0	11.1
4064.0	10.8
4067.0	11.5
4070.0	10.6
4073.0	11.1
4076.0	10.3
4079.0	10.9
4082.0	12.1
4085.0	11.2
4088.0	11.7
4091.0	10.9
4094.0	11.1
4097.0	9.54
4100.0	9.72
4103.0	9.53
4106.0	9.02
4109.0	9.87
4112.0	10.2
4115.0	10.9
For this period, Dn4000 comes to 1.27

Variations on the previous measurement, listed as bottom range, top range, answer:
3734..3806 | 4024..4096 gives 1.56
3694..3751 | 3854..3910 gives 1.15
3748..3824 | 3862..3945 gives 1.13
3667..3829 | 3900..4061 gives 1.36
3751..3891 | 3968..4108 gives 1.35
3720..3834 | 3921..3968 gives 1.10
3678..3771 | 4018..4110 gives 1.55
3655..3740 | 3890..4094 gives 1.44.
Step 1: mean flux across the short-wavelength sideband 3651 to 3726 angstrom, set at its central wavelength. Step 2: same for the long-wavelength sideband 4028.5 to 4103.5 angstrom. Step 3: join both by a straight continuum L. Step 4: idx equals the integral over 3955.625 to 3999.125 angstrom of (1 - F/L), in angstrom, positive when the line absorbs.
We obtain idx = 3.9 angstrom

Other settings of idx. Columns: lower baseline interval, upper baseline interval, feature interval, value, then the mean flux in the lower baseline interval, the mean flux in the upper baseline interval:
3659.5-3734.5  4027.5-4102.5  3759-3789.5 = 1.09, 8.69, 11.2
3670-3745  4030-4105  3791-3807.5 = 0.77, 8.69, 11.1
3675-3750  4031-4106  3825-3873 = 1.76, 8.65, 11.1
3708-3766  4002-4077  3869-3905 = 4.30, 9.18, 11.7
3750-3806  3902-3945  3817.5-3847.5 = 2.44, 8.79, 9.98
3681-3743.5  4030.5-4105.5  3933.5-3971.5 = 4.99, 8.95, 11.1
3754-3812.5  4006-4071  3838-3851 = 0.70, 9.08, 11.7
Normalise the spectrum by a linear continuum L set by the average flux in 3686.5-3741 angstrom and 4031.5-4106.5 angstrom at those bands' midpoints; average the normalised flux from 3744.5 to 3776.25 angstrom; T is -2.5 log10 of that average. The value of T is 0.20 mag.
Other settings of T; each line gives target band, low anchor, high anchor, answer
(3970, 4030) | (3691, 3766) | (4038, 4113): -0.06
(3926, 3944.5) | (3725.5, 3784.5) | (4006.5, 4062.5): 0.22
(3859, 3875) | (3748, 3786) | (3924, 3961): -0.14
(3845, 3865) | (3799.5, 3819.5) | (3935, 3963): -0.03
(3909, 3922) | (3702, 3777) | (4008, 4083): -0.08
